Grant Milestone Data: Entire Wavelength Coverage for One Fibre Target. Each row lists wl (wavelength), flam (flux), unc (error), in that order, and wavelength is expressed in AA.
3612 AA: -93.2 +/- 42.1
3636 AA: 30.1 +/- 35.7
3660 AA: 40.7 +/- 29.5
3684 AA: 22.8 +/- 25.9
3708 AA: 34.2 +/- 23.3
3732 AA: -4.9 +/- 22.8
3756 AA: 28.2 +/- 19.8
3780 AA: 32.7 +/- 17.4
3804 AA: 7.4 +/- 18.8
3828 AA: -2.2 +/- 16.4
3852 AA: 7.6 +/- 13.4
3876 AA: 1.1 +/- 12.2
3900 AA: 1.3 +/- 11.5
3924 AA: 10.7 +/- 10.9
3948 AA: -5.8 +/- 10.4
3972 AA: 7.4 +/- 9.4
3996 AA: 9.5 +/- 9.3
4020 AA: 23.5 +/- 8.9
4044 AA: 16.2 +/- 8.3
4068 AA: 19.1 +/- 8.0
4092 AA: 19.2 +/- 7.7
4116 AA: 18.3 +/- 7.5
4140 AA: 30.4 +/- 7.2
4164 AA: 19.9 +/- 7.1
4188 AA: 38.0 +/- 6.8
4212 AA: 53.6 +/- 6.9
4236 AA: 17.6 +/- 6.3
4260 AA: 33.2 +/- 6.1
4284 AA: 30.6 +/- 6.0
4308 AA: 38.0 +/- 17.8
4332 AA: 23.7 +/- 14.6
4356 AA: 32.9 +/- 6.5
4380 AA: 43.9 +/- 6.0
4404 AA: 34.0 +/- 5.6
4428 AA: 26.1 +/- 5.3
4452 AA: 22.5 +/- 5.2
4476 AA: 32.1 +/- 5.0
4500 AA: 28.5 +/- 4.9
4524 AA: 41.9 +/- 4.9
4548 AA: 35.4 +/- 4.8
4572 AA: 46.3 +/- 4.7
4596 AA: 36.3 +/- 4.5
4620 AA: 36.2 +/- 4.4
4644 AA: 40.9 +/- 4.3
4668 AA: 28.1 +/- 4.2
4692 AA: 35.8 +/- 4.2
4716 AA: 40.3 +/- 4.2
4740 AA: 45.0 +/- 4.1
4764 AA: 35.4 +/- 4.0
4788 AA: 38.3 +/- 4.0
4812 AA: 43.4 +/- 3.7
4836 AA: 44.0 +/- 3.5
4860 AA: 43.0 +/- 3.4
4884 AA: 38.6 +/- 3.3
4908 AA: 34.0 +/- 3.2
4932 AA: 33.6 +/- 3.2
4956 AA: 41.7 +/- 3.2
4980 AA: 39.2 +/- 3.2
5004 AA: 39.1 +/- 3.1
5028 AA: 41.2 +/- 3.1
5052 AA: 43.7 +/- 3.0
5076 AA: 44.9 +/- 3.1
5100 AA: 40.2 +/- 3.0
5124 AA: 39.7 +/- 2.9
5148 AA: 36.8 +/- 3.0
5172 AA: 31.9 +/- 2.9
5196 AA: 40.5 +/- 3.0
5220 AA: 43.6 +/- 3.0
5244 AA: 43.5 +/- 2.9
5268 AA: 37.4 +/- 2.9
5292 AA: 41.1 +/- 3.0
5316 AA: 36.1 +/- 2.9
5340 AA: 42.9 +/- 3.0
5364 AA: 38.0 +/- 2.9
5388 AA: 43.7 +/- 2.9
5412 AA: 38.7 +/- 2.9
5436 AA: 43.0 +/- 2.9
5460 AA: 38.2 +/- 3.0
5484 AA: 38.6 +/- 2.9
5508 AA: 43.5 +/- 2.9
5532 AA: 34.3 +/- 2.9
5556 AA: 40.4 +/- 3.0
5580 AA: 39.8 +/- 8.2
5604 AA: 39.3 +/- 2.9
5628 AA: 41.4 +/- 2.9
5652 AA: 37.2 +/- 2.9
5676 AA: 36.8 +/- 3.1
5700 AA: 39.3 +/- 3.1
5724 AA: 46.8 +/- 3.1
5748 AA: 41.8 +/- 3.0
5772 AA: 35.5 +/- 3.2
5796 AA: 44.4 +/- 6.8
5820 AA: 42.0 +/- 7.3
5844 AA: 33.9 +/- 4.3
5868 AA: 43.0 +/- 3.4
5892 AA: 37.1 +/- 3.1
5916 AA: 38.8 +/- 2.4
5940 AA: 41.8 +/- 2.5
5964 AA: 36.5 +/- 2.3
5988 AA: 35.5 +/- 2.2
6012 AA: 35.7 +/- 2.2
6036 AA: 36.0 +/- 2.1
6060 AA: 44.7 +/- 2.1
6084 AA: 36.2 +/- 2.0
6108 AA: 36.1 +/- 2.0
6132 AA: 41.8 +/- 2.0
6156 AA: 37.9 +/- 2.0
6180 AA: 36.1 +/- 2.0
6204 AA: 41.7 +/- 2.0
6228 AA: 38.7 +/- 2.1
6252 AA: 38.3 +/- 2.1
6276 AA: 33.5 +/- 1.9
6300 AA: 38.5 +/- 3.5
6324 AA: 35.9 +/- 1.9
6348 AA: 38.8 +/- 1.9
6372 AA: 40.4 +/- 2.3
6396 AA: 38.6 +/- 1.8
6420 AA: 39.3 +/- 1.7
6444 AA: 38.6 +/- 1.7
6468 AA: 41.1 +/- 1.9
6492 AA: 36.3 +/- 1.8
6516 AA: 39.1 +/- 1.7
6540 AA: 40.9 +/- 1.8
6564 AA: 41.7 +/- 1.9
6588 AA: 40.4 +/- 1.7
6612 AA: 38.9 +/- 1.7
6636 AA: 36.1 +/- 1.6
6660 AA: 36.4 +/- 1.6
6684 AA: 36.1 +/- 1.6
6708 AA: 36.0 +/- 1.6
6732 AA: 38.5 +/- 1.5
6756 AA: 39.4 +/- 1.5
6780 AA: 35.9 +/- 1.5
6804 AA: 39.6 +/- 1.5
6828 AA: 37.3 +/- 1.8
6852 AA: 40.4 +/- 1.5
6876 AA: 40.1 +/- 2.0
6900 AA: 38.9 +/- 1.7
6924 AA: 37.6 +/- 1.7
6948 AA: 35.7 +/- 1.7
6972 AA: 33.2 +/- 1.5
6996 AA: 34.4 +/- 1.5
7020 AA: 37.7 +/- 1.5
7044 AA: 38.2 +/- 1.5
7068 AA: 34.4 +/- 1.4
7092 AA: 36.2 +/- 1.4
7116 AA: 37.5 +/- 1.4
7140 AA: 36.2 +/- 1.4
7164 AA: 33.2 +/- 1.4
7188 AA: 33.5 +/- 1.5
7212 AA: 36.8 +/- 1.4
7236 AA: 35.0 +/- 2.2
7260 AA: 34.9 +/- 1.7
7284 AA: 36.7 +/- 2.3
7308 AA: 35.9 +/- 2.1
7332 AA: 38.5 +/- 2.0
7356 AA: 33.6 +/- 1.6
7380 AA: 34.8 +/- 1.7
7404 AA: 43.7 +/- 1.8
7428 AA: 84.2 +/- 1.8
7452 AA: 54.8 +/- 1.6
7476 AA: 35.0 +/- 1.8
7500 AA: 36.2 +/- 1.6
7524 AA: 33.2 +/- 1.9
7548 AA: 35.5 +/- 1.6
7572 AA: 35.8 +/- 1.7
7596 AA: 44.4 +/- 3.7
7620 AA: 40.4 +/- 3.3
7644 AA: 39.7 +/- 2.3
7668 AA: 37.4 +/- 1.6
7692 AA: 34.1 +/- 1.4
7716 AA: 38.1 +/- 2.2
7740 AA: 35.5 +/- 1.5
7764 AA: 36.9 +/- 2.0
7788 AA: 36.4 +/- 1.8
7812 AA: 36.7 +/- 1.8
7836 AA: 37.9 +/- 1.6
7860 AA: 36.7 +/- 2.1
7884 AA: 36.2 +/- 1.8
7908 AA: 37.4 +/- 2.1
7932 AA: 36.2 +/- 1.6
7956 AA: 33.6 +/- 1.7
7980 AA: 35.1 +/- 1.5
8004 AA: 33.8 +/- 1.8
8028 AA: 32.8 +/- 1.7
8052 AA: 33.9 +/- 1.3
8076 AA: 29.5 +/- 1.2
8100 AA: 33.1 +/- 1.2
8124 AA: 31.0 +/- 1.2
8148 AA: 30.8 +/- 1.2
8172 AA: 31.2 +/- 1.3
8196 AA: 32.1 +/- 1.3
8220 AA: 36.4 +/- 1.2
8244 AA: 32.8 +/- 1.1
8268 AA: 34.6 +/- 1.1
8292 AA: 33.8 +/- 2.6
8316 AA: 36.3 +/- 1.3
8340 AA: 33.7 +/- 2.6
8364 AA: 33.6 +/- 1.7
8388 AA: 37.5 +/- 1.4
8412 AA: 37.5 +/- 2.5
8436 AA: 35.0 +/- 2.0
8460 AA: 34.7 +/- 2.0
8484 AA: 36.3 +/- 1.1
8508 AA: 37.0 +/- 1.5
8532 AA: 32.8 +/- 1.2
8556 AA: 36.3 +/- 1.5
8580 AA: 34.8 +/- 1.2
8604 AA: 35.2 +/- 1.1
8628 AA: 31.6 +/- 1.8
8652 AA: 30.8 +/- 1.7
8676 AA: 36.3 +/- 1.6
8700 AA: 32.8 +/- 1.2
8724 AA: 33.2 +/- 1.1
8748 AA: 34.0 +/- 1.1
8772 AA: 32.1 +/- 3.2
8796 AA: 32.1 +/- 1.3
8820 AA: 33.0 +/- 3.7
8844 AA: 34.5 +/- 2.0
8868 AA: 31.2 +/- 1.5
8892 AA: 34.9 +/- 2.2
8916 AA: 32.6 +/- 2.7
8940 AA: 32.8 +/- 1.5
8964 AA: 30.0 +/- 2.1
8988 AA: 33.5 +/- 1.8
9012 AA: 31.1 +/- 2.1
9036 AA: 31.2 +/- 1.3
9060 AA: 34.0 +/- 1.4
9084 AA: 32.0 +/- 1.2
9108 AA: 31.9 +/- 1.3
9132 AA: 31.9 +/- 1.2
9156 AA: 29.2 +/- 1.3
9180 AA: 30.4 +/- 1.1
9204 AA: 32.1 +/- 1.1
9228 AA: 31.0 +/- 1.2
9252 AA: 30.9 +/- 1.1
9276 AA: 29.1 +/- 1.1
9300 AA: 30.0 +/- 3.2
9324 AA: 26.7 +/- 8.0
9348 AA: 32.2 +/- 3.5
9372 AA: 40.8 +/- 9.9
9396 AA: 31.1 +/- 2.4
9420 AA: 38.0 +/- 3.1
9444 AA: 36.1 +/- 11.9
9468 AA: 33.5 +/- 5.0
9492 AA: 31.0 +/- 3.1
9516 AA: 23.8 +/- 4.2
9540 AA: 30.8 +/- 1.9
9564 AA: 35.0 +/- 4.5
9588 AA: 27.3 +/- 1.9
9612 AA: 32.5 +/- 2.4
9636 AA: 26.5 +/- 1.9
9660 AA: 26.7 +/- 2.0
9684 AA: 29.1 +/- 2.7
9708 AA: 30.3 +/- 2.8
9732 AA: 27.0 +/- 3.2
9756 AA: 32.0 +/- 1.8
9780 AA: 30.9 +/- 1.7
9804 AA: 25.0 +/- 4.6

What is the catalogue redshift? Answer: 0.131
